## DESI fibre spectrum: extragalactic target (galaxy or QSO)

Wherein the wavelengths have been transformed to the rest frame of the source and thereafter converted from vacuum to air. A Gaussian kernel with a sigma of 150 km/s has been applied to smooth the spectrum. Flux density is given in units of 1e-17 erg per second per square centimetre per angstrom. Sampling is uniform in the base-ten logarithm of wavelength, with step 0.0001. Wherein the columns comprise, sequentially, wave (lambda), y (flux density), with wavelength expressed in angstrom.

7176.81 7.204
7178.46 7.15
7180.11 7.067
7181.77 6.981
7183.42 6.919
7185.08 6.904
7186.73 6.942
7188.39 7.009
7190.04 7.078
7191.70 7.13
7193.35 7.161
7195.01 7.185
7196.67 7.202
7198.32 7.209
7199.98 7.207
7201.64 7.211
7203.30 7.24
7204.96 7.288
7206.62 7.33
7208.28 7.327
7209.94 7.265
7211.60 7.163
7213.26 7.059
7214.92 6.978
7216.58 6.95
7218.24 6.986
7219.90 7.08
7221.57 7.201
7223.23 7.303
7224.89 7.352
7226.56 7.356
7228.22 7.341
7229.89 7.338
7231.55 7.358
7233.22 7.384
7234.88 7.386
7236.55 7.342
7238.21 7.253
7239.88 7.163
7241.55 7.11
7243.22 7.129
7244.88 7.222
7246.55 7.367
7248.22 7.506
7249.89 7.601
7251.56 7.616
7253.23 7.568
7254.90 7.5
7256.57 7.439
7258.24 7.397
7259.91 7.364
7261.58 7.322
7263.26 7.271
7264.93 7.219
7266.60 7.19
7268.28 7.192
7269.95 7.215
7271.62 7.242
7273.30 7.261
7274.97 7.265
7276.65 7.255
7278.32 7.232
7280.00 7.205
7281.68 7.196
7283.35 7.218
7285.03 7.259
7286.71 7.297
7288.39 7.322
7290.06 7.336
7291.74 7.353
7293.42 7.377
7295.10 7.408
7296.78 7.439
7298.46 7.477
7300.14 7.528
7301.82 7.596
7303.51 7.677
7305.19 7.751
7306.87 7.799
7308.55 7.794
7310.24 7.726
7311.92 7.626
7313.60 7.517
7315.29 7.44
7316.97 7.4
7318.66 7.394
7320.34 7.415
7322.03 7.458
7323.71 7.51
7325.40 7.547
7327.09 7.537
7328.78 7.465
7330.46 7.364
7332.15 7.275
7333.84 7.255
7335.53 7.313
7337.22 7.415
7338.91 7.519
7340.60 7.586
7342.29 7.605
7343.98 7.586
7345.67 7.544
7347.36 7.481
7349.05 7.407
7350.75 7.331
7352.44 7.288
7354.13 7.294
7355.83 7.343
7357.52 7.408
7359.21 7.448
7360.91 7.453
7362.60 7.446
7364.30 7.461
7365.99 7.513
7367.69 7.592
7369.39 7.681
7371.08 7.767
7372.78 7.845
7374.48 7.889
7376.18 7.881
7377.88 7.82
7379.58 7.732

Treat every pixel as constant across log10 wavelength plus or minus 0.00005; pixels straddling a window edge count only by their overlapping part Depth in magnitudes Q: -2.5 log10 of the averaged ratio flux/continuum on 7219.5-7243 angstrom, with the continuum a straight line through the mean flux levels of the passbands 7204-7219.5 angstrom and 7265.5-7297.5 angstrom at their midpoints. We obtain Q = -0.014 mag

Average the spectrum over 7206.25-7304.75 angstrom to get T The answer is 7.31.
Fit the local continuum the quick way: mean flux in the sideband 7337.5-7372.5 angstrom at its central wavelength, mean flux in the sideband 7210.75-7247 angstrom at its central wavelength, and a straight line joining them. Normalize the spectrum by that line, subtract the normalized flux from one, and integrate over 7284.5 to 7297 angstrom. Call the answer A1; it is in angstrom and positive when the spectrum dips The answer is 0.0 angstrom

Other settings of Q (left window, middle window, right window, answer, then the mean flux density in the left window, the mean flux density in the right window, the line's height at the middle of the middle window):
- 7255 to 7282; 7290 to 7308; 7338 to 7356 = -0.03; 7.27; 7.46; 7.34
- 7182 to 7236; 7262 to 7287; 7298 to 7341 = 0.02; 7.18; 7.51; 7.38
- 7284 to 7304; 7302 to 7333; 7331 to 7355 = -0.02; 7.41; 7.42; 7.42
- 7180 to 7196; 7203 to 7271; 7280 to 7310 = -0.01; 7.03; 7.46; 7.23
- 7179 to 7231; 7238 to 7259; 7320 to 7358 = -0.02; 7.15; 7.43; 7.24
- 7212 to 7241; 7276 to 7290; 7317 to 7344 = 0.01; 7.22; 7.45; 7.34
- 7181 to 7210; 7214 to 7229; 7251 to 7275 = 0.01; 7.14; 7.34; 7.22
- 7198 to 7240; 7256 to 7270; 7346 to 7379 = 0.01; 7.23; 7.55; 7.33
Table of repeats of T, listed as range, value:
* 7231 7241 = 7.31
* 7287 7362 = 7.47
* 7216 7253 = 7.3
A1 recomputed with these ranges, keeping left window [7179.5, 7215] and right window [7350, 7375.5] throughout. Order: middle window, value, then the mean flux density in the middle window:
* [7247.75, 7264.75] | -0.41 angstrom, 7.45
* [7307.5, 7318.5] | -0.26 angstrom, 7.57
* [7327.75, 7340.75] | 0.11 angstrom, 7.39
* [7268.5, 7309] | -0.23 angstrom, 7.39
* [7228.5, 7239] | -0.18 angstrom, 7.35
